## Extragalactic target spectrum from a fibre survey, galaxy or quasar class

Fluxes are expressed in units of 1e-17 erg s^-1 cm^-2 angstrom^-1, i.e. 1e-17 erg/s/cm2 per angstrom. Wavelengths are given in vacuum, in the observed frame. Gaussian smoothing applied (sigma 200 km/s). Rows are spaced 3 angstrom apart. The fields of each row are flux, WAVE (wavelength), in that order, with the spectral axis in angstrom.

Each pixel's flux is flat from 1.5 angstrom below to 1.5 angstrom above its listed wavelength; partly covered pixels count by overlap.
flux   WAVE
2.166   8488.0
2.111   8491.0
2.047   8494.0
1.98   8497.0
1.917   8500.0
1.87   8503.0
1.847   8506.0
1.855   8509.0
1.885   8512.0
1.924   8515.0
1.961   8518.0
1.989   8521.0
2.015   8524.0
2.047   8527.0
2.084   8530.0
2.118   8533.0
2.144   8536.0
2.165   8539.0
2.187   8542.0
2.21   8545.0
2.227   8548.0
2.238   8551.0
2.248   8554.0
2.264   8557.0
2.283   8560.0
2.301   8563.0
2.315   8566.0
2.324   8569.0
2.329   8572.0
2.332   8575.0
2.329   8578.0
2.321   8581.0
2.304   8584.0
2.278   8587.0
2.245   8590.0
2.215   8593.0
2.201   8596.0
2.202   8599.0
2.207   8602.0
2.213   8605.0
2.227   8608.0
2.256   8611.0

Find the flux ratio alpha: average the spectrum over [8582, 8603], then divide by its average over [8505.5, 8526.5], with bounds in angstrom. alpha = 1.16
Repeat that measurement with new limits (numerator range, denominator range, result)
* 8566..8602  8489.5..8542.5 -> 1.14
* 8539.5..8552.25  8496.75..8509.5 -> 1.17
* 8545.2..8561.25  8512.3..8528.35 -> 1.14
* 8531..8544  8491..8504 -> 1.09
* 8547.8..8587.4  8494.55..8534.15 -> 1.17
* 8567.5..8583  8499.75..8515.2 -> 1.24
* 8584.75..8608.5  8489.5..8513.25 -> 1.15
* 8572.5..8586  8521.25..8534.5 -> 1.13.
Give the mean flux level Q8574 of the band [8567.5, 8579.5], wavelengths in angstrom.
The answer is 2.33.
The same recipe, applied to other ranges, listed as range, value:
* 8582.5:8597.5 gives 2.25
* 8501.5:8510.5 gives 1.86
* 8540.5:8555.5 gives 2.22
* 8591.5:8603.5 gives 2.21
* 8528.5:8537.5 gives 2.12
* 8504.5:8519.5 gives 1.89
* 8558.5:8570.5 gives 2.31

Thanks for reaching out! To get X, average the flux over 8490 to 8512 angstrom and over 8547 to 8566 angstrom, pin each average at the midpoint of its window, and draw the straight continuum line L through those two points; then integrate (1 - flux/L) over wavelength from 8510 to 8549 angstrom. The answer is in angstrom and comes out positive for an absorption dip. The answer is 0.7 angstrom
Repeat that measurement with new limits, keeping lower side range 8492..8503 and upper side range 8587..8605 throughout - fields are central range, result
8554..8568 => -1.0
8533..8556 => -1.2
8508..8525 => 0.7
